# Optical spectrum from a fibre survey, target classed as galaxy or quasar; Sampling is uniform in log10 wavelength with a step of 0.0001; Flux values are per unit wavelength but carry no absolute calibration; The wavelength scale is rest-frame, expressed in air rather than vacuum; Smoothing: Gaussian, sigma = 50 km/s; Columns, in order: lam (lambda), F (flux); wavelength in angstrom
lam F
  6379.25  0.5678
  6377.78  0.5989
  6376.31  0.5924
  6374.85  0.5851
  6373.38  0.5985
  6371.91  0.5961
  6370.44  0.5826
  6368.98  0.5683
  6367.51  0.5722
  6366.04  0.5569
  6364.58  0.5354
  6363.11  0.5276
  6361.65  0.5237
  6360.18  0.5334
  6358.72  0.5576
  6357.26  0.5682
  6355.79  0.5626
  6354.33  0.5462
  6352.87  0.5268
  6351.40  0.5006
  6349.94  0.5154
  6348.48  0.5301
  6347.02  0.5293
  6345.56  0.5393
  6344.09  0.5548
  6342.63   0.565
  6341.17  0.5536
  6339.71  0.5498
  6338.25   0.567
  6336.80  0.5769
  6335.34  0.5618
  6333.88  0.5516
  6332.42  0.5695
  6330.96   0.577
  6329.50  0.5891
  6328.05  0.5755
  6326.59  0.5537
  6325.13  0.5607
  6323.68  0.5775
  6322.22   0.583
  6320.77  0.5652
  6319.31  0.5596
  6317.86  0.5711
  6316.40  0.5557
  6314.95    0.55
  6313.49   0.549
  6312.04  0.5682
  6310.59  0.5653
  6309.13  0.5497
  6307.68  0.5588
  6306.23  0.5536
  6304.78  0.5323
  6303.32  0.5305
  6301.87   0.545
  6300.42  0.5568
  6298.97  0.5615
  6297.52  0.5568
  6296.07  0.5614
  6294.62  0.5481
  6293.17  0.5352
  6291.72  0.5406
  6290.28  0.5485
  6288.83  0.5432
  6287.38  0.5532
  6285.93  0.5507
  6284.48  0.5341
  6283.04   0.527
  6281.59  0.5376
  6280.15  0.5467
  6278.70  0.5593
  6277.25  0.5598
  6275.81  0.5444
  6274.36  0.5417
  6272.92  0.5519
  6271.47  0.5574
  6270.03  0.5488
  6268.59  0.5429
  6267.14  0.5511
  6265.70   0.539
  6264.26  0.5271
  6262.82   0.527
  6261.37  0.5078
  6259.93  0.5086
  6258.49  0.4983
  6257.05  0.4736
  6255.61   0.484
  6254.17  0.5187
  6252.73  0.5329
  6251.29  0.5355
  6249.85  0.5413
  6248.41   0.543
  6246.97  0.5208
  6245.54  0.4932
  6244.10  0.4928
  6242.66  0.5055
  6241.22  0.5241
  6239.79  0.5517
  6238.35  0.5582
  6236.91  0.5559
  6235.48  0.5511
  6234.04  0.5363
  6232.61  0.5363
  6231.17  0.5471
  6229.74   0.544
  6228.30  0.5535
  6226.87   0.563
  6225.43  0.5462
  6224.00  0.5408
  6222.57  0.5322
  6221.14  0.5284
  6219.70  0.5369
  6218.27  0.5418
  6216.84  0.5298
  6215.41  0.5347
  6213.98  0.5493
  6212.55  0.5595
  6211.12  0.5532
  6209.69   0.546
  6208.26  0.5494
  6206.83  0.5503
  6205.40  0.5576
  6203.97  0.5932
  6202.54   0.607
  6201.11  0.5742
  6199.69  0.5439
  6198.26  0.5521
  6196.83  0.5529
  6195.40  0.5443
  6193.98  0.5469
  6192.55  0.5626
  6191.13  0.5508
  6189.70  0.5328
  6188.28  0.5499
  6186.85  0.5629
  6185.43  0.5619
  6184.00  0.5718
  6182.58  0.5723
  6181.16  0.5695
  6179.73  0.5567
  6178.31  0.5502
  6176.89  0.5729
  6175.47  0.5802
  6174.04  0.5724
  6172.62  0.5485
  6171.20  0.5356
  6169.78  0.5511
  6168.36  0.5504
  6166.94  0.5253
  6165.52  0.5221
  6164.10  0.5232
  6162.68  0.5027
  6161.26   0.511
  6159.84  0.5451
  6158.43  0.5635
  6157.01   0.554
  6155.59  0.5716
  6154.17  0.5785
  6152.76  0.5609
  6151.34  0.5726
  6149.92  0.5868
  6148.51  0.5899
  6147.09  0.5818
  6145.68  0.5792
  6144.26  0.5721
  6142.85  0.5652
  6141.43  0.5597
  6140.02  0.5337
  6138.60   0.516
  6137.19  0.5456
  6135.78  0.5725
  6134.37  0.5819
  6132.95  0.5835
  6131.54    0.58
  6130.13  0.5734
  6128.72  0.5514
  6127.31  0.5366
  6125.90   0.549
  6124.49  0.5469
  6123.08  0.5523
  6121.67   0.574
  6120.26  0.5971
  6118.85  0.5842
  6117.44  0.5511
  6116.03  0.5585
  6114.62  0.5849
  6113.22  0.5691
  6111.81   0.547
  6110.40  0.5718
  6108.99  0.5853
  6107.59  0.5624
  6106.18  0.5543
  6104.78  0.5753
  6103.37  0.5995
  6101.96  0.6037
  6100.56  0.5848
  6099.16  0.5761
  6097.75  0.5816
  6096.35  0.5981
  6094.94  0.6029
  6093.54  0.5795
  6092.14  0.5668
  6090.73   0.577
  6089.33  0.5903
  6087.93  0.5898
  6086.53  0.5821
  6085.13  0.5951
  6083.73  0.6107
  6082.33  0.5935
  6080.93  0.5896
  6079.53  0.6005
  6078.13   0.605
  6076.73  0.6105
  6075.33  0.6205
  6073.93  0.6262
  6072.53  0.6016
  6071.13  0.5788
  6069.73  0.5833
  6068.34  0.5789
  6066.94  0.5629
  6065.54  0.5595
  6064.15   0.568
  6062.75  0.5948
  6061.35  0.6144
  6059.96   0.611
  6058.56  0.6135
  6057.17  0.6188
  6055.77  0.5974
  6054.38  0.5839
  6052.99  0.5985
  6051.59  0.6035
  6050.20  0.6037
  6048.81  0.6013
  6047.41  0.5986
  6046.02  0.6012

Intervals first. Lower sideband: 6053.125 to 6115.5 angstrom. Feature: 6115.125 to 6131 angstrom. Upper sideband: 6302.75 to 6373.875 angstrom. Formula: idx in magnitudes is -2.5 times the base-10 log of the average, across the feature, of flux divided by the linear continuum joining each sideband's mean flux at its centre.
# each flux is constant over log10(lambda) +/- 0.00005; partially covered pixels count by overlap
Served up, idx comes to 0.04 mag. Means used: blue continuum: 0.589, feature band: 0.562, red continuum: 0.556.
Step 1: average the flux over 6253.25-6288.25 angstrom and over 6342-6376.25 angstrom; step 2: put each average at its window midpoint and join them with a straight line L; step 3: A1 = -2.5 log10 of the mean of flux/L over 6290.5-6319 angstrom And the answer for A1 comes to -0.02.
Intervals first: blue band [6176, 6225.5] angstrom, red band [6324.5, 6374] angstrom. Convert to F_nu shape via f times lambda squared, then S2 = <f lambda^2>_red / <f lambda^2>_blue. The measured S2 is 1.05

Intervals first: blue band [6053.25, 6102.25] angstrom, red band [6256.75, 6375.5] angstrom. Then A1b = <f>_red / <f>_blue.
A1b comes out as 0.9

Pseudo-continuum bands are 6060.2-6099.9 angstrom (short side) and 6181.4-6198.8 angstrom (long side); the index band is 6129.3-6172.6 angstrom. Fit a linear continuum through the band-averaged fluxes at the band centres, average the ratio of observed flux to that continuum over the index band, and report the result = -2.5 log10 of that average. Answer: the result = 0.02 mag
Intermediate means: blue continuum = 0.591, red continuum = 0.556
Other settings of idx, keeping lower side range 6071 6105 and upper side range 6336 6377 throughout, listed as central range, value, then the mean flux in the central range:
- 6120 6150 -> 0.04 mag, 0.564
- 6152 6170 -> 0.08 mag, 0.543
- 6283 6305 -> 0.03 mag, 0.546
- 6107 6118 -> 0.04 mag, 0.567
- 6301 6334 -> 0.00 mag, 0.561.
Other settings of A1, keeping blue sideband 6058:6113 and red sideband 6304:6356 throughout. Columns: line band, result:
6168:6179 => 0.035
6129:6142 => 0.040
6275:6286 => 0.034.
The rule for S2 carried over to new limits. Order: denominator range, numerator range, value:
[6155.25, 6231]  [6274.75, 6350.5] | 1.04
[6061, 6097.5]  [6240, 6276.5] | 0.94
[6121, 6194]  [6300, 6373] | 1.06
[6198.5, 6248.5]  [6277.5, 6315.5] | 1.03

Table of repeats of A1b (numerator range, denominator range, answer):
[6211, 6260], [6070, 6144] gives 0.92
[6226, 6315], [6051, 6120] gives 0.92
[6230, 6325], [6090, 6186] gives 0.96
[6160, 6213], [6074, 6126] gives 0.95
